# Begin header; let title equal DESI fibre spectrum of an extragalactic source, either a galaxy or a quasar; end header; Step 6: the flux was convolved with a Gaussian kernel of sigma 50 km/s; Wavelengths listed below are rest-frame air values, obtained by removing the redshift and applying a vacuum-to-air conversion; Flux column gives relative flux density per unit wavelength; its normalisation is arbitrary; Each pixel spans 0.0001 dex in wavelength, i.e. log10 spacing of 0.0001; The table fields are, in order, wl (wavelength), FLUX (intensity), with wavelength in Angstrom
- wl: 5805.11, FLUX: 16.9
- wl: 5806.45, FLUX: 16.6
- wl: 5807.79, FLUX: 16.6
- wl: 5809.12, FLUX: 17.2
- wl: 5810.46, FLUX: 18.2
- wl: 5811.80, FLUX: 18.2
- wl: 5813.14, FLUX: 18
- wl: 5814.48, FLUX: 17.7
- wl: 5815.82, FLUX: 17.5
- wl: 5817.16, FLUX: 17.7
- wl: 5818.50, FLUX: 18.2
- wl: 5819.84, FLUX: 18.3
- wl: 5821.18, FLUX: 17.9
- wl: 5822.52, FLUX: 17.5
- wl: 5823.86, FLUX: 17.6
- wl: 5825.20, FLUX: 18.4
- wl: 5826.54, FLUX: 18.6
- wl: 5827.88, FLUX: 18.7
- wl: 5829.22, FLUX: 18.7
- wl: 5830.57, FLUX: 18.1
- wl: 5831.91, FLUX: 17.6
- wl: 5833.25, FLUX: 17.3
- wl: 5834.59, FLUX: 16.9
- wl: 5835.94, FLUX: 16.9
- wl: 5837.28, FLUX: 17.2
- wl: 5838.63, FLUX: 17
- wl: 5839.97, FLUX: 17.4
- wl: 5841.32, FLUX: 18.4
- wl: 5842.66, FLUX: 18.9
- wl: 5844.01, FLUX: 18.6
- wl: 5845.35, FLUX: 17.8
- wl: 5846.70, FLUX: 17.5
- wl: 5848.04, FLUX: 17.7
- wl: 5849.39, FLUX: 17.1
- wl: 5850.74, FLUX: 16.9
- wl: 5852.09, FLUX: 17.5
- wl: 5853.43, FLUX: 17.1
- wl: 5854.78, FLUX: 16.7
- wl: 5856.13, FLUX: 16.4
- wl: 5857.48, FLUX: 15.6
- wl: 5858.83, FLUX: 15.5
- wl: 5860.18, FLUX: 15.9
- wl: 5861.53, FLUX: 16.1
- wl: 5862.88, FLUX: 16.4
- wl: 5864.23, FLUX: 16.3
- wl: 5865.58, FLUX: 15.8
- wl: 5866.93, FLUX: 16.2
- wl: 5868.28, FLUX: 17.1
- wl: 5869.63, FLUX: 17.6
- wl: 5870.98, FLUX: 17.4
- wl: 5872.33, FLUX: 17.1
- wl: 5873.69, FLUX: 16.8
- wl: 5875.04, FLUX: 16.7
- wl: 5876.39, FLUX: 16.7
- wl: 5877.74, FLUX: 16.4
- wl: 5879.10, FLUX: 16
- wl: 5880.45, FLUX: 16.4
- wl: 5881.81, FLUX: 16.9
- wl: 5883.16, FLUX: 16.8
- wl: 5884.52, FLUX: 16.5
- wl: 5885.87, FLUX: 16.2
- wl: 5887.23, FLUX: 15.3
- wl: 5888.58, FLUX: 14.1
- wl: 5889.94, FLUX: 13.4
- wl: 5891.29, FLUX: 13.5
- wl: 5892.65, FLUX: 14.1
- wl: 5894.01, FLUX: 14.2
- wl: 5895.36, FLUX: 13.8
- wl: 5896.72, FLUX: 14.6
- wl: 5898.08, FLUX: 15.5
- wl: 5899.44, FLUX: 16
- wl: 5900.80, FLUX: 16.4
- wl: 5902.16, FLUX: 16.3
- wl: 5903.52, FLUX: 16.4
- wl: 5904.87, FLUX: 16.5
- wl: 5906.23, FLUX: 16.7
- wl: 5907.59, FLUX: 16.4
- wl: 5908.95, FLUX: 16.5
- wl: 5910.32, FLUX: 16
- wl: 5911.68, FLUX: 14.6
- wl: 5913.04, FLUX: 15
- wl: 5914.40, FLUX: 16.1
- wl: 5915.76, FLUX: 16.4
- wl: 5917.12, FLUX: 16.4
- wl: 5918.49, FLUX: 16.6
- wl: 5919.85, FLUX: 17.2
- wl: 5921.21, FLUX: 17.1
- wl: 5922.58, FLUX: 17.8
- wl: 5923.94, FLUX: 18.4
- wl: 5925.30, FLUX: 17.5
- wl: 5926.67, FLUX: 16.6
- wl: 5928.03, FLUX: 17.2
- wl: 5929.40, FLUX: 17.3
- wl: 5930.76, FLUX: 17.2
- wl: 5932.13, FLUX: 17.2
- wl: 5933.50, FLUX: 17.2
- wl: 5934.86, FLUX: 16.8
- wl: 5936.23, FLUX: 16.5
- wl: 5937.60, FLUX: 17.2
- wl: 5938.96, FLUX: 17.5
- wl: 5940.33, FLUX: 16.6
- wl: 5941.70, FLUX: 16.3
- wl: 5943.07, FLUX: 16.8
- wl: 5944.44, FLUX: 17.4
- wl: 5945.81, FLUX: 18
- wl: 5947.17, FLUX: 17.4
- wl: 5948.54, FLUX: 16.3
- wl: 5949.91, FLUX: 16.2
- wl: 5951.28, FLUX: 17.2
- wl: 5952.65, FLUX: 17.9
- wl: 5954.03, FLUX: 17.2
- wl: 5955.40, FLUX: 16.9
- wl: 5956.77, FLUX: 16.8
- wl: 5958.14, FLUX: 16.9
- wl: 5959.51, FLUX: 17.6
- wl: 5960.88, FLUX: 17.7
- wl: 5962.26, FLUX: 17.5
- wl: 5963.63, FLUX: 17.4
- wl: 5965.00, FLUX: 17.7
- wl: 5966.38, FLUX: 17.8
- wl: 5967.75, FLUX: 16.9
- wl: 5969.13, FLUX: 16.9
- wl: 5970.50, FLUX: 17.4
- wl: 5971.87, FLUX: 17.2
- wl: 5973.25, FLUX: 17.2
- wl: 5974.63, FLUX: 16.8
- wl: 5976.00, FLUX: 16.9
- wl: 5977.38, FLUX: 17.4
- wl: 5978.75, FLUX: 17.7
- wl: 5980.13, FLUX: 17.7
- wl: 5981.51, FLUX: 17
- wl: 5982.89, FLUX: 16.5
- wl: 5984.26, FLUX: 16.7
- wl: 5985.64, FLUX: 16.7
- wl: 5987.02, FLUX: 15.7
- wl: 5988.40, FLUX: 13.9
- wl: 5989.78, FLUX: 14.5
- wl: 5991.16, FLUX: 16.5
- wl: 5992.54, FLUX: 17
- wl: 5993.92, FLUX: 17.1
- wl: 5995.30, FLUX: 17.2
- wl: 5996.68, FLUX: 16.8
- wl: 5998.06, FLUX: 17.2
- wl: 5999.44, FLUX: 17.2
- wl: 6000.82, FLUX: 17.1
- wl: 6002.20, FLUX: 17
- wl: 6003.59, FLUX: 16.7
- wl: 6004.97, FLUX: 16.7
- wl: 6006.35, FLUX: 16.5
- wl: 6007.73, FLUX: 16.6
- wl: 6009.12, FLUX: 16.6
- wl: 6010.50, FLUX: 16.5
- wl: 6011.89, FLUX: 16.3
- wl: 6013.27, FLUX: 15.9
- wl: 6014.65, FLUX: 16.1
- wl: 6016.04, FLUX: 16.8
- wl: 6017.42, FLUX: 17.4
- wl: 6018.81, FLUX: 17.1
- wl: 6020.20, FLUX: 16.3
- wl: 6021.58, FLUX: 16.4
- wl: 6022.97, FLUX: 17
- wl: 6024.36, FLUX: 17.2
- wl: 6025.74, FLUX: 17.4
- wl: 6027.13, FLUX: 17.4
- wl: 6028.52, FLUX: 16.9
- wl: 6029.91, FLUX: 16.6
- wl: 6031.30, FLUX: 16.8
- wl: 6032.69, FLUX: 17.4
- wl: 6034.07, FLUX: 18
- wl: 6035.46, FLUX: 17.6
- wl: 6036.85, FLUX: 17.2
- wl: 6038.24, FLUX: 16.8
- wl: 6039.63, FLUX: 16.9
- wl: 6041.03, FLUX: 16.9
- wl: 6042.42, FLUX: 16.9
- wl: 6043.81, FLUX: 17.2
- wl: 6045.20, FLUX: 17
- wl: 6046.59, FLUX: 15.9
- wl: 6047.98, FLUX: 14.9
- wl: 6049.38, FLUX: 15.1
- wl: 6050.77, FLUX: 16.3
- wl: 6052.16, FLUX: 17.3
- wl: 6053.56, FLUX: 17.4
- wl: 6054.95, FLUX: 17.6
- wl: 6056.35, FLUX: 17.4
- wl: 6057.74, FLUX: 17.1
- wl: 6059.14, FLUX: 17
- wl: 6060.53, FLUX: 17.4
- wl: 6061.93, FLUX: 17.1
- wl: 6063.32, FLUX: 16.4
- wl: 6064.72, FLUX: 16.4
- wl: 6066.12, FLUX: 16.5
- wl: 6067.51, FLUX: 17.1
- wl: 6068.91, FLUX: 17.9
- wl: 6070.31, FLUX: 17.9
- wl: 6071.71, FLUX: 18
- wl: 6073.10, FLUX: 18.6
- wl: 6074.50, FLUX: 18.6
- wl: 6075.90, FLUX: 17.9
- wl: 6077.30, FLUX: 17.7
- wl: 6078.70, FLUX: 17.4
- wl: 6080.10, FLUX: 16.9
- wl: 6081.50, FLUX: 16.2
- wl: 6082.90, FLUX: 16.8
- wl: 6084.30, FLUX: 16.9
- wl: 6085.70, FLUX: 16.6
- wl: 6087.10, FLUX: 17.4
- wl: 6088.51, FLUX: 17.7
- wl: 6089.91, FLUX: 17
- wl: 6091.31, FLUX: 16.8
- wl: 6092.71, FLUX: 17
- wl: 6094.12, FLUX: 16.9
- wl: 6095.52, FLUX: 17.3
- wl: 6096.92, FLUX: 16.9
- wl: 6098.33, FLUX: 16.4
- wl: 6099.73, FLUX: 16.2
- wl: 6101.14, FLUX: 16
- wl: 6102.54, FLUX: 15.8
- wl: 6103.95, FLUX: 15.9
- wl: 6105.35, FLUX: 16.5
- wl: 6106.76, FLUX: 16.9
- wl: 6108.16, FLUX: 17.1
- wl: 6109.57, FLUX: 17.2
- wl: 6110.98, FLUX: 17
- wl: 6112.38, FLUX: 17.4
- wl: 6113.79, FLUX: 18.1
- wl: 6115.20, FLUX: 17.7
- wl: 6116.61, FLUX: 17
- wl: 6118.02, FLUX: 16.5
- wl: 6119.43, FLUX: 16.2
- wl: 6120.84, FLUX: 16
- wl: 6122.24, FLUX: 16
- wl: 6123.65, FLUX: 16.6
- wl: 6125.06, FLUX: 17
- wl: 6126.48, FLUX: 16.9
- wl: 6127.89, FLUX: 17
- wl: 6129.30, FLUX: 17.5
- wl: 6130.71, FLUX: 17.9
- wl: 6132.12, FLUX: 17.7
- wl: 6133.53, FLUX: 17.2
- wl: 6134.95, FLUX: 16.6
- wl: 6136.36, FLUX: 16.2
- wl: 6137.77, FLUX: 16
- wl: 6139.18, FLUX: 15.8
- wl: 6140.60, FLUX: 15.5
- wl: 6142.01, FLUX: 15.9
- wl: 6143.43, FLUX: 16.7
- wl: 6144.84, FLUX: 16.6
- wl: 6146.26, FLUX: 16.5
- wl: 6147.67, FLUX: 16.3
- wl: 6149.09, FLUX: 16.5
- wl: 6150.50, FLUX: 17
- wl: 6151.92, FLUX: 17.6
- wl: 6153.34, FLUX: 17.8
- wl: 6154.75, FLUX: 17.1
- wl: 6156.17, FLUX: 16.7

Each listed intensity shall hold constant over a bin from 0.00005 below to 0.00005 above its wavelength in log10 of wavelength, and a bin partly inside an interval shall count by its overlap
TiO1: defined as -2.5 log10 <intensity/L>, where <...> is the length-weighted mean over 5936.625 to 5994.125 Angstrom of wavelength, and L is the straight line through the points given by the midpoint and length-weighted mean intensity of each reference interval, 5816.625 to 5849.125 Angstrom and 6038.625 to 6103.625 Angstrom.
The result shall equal 0.03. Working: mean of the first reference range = 17.9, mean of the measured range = 16.9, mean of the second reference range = 17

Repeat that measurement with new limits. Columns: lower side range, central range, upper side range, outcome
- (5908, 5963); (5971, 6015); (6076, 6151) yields 0.01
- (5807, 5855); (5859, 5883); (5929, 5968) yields 0.06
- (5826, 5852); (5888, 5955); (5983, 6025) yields 0.05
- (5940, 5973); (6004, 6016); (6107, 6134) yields 0.05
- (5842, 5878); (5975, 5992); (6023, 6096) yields 0.04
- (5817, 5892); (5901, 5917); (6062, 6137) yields 0.06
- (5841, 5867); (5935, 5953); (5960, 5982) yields 0.01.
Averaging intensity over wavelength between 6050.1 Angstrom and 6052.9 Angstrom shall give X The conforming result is 16.8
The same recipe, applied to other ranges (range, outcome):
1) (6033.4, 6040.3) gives 17.3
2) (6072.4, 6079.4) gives 18.1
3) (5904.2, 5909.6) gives 16.5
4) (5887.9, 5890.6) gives 13.8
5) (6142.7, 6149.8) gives 16.5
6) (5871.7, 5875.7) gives 16.8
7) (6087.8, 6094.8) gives 17.1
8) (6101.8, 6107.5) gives 16.3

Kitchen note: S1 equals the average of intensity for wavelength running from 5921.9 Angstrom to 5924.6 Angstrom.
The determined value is 18.1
